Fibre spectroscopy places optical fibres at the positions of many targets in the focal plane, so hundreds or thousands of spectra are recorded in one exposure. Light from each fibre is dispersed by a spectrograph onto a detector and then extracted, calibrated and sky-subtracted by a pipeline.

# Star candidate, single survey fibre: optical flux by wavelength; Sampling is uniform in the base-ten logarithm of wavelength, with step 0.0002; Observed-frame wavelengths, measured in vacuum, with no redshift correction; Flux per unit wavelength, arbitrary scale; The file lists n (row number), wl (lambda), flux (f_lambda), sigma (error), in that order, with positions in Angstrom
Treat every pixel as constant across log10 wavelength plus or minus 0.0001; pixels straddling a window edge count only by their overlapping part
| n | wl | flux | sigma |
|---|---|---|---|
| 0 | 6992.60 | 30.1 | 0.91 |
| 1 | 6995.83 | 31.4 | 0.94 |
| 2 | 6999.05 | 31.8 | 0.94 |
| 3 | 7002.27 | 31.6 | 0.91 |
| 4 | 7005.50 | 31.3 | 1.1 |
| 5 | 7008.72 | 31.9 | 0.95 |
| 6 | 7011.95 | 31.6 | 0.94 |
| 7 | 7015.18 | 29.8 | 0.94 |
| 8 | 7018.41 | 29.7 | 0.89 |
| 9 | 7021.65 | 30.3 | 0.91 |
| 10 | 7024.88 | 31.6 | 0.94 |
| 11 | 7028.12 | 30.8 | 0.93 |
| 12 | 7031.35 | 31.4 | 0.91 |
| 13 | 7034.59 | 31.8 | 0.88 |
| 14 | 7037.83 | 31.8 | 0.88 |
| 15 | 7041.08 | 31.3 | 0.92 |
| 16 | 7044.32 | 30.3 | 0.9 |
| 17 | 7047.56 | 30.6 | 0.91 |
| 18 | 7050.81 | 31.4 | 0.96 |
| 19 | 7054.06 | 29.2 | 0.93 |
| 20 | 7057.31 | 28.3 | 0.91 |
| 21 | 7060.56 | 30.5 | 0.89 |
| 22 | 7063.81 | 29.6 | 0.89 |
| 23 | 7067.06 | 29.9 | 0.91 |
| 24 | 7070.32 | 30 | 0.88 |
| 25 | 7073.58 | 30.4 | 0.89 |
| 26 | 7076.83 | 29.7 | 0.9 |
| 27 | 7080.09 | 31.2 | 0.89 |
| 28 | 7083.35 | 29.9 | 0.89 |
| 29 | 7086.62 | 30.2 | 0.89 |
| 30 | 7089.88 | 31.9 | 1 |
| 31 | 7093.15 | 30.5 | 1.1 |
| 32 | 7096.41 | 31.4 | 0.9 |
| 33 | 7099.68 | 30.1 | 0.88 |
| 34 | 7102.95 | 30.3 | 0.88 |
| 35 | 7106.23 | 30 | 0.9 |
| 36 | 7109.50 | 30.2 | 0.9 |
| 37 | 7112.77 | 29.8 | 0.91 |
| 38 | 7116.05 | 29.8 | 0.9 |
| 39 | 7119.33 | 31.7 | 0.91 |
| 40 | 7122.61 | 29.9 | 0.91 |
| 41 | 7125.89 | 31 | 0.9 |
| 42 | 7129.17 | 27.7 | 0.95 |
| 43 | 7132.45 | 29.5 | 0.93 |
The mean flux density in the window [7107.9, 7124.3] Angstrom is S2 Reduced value 30.3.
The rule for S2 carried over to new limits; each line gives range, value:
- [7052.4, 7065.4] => 29.4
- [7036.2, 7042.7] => 31.5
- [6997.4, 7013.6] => 31.6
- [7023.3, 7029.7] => 31.2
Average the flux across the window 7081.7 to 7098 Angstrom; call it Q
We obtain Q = 30.8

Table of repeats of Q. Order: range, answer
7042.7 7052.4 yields 30.8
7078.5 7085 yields 30.5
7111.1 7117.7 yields 29.8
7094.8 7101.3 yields 30.7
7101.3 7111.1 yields 30.2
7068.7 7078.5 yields 30.1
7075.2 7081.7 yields 30.5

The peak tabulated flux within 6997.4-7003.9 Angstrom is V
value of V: 31.8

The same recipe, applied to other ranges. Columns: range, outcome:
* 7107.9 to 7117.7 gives 30.2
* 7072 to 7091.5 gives 31.9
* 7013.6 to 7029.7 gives 31.6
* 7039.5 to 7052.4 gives 31.4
